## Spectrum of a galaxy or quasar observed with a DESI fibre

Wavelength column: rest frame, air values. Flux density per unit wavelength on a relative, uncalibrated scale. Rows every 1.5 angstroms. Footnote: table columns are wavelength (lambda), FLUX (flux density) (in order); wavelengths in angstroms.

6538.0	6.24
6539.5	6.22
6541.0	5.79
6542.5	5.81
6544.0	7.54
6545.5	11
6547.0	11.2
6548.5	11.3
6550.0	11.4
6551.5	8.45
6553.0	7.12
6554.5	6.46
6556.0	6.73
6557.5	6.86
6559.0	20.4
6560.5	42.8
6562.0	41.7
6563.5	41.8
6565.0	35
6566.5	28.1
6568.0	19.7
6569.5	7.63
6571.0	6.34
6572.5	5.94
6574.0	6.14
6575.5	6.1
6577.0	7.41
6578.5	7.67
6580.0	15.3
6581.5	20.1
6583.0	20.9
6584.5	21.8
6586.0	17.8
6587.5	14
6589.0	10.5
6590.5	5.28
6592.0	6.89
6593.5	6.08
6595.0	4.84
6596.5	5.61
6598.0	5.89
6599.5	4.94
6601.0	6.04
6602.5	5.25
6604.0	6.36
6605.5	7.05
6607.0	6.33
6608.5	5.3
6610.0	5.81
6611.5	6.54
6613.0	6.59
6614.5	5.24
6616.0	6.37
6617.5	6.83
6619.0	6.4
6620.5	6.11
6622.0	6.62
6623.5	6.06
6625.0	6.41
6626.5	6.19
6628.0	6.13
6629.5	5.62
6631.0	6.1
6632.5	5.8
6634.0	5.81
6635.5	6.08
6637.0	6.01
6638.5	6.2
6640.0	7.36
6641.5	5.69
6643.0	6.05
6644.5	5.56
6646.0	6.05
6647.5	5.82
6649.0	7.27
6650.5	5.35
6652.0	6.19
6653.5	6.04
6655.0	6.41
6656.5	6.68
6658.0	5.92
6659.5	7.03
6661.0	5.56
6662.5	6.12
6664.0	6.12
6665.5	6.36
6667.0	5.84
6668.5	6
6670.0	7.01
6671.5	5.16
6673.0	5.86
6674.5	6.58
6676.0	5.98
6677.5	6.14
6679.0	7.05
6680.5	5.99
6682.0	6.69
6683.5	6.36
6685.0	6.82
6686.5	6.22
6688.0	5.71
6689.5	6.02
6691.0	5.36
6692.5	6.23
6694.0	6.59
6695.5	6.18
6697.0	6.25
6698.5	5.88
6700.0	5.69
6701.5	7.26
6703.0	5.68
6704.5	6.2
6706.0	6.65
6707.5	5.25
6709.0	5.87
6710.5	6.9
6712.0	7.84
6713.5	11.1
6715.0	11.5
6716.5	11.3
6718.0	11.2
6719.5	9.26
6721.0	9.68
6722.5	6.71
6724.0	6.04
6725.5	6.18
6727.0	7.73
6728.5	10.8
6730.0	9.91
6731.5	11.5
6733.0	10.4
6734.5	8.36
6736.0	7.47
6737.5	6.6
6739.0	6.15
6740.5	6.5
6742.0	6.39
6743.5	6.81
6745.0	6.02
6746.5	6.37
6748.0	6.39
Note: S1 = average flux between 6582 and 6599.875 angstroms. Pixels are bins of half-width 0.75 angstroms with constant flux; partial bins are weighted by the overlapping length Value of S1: 10.6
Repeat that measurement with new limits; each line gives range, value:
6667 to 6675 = 6.08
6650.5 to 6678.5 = 6.15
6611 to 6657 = 6.18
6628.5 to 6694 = 6.15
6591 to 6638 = 6.04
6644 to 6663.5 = 6.16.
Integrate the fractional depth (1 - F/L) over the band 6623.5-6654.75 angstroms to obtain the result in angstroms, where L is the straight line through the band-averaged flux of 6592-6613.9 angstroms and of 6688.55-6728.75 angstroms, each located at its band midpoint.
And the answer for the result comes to 1.7 angstroms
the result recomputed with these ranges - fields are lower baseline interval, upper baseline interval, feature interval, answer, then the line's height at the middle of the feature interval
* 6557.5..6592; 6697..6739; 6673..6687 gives 5.6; 10.6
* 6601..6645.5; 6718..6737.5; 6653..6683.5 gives 4.2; 7.23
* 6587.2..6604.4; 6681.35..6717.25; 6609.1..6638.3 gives 2.4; 6.7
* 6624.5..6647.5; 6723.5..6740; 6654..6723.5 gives 4.7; 7.29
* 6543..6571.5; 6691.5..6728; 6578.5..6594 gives 1.9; 15.5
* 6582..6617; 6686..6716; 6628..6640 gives 2.7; 7.84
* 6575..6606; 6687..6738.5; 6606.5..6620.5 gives 4.9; 9.44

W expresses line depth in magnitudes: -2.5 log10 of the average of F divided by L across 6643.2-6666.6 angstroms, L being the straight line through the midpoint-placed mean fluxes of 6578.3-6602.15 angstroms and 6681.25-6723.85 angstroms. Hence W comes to 0.38 mag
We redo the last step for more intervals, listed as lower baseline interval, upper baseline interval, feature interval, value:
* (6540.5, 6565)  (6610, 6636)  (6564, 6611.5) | 0.08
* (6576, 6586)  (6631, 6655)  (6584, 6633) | 0.50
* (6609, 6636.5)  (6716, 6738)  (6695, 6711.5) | 0.31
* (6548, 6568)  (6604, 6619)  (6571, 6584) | 0.32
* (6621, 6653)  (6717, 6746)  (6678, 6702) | 0.16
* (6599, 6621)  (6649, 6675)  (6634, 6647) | 0.01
